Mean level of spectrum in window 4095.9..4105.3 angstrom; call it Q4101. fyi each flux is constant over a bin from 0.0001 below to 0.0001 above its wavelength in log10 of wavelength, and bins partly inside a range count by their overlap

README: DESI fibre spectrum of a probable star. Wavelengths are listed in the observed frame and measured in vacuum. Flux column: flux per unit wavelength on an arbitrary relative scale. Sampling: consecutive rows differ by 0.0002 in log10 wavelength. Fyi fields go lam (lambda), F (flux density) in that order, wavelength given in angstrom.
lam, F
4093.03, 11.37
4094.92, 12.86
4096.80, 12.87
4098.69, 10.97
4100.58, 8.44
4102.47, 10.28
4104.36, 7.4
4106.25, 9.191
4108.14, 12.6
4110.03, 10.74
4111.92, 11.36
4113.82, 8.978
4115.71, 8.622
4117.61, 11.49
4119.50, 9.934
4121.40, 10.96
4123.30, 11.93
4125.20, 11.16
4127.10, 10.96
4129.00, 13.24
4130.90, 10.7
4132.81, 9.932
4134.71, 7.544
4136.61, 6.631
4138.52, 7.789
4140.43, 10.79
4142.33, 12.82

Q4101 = 9.97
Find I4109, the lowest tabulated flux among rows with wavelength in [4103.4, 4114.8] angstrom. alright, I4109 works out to 7.4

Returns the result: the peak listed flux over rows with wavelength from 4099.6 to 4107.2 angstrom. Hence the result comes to 10.28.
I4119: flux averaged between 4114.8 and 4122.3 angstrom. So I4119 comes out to 10.3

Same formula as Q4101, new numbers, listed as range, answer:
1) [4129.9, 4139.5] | 8.54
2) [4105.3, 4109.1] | 10.9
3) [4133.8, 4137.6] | 7.09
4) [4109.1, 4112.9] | 11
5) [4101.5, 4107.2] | 8.96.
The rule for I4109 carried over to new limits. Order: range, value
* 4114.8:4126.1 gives 8.622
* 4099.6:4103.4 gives 8.44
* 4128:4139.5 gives 6.631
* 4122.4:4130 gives 10.96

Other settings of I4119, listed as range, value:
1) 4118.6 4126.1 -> 11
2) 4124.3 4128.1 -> 11.1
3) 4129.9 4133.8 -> 10.3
